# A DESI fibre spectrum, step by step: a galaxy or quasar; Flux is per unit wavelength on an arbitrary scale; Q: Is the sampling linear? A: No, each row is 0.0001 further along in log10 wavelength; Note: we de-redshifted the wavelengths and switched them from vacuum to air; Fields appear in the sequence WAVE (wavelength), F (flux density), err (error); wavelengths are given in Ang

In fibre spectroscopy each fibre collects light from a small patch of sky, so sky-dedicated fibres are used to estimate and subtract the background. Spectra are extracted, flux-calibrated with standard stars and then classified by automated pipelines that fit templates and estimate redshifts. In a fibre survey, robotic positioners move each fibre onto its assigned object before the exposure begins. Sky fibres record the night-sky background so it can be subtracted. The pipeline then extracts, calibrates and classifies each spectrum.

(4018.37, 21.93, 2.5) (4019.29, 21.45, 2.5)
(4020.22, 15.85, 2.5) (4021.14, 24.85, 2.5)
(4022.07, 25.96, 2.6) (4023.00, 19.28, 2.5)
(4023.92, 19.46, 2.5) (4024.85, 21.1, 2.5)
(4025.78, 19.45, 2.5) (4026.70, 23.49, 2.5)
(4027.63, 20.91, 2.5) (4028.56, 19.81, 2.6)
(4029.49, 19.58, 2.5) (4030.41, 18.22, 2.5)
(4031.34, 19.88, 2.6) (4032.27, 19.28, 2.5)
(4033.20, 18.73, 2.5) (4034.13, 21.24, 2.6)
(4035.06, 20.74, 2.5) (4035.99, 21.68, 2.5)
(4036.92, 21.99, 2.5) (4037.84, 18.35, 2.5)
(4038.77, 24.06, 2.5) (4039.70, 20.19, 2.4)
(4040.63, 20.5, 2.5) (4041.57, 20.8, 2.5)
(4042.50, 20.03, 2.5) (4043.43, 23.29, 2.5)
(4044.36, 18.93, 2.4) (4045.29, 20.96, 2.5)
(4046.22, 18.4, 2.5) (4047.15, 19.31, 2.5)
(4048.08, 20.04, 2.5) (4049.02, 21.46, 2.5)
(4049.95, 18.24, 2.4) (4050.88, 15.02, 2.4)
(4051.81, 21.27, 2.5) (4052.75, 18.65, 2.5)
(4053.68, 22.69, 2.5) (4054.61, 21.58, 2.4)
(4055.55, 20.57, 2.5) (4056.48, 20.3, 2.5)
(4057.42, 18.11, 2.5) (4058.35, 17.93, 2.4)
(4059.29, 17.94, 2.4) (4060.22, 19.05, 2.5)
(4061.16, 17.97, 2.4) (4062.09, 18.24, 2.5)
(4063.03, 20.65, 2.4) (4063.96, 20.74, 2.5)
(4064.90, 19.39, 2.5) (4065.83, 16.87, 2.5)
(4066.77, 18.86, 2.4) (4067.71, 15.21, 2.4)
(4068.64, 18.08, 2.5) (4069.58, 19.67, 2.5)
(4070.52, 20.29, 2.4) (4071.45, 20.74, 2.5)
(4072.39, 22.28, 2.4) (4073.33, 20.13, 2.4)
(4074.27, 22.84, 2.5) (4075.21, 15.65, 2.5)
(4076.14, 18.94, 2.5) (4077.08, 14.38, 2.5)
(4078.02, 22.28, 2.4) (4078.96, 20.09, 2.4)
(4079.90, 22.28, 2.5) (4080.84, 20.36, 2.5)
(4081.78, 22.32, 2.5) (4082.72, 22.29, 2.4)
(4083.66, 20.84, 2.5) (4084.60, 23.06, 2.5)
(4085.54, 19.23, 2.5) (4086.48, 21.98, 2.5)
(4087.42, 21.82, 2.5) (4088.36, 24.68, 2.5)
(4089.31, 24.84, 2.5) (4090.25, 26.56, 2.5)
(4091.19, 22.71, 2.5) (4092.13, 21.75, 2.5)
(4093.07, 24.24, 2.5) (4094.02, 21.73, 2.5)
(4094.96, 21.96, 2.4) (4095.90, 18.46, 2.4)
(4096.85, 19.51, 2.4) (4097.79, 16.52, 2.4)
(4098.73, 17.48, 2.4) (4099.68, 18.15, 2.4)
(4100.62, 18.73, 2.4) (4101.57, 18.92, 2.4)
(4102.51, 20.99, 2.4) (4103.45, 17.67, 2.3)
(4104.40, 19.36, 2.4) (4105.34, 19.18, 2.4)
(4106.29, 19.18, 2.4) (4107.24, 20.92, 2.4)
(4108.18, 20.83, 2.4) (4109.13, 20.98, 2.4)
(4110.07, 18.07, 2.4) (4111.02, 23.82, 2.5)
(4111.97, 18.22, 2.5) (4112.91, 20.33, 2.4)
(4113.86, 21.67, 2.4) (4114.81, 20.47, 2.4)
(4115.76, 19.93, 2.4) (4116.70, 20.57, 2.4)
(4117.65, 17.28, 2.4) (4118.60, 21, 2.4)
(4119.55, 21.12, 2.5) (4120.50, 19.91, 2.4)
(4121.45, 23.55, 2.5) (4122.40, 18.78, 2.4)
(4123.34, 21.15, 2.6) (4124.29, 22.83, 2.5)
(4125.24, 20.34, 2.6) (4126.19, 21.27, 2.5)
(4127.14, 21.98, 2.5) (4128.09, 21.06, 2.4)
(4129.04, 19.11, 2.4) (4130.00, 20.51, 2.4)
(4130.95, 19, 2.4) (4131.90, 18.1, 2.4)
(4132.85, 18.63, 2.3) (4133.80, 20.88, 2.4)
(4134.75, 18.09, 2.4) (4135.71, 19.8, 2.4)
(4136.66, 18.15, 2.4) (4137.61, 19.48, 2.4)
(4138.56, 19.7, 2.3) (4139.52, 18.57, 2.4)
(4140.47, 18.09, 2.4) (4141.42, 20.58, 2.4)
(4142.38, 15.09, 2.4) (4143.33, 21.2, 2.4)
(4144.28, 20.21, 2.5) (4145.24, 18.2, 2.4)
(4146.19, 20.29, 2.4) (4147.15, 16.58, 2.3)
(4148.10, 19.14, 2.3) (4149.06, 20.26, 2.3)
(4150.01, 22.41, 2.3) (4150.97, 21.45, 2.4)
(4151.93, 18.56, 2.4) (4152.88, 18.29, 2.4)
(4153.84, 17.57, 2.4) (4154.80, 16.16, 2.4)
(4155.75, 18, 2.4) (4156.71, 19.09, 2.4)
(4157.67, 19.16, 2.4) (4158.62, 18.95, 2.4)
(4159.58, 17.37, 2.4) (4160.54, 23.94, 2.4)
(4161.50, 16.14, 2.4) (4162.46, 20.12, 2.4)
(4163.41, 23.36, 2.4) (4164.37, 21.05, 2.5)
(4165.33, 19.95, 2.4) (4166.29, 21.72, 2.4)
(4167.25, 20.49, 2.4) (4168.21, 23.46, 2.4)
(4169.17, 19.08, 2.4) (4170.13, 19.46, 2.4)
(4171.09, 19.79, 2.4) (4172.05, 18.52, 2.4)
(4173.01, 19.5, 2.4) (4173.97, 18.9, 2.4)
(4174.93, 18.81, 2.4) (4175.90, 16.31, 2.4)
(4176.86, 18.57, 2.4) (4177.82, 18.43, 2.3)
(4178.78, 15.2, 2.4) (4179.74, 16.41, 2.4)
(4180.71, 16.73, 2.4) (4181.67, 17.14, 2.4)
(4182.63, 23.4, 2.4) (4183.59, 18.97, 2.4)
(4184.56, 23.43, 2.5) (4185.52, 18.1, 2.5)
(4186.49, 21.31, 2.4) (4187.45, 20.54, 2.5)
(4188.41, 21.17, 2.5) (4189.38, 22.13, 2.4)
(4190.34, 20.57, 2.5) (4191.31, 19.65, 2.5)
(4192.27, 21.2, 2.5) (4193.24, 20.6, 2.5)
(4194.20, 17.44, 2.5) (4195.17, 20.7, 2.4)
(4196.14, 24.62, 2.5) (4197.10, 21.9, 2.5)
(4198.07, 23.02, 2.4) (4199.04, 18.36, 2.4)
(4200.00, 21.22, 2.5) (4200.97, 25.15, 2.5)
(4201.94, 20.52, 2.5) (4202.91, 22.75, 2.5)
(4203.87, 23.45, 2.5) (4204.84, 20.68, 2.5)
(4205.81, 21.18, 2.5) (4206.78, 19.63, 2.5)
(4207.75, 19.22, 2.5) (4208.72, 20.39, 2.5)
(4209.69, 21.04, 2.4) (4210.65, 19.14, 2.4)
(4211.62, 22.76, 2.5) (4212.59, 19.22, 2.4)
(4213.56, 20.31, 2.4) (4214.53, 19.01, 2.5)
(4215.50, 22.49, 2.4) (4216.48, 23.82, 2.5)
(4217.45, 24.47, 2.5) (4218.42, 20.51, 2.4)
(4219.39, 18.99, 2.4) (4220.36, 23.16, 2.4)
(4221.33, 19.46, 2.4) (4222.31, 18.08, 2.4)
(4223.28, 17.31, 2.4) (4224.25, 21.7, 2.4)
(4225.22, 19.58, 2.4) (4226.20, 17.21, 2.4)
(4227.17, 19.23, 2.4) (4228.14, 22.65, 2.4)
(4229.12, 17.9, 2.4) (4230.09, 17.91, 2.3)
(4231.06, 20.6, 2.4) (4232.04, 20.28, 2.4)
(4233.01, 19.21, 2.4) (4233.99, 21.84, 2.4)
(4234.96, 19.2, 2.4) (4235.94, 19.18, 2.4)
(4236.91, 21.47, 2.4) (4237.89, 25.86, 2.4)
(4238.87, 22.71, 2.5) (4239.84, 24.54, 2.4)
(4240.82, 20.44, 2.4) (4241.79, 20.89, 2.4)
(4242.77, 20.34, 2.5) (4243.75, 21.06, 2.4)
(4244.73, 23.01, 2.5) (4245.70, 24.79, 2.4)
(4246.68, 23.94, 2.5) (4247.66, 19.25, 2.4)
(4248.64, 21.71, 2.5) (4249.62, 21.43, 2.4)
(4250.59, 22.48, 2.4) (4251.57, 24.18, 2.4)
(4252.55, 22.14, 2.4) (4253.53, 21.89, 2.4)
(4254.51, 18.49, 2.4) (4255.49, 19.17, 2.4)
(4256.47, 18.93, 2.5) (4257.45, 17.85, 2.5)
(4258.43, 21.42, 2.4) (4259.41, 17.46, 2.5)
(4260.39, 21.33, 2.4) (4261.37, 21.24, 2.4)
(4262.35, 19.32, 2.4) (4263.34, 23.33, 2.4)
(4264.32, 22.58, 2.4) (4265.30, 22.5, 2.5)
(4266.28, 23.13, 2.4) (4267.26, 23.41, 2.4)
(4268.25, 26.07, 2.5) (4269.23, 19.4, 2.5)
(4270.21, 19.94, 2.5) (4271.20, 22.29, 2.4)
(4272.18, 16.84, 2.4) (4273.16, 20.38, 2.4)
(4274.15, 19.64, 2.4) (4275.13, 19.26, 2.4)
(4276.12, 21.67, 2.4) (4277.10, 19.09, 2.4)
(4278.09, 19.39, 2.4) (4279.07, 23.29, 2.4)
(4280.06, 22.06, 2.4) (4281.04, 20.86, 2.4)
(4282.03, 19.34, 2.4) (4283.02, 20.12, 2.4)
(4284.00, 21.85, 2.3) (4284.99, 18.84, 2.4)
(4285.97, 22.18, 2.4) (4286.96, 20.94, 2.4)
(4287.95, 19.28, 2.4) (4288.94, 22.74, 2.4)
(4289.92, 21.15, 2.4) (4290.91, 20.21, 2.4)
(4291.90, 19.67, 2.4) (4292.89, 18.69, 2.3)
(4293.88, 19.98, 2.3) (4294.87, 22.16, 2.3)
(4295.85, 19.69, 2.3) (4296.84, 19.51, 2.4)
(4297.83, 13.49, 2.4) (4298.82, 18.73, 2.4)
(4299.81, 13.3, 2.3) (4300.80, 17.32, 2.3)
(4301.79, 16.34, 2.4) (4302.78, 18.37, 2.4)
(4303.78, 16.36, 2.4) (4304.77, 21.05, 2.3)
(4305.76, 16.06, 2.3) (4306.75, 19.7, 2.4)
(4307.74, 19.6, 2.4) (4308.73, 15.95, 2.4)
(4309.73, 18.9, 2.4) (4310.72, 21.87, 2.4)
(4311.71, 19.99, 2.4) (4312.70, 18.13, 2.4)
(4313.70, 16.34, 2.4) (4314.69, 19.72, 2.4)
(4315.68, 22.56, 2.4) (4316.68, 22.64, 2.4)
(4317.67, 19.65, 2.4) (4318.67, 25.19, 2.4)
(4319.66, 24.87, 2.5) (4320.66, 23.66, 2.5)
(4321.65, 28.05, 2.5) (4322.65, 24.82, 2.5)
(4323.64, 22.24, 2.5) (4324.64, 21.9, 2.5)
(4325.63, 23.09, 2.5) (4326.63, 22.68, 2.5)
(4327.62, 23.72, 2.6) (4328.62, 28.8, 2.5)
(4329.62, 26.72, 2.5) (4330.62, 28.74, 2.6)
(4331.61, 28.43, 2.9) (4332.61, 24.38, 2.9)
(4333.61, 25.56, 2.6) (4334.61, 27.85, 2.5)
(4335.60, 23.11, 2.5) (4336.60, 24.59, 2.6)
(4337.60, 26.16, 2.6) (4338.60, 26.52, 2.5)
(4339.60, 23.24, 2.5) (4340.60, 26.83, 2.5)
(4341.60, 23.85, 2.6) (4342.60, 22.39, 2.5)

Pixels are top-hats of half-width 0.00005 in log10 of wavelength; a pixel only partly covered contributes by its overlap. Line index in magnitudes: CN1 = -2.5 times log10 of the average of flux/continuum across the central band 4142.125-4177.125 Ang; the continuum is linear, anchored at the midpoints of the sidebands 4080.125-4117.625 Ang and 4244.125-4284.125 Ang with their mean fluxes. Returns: 0.08 mag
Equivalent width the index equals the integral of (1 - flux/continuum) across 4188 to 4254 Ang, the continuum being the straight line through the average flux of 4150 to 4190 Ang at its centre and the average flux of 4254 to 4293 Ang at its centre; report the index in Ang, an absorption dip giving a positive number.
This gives -3.4 Ang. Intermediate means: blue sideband 19.5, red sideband 20.7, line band 21.1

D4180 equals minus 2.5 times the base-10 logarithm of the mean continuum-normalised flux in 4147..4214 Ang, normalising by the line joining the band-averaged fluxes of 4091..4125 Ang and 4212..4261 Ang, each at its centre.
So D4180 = 0.028 mag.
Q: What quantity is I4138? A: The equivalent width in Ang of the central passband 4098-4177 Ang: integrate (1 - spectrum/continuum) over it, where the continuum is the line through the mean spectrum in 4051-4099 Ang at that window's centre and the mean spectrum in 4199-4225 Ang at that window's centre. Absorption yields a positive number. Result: 3.6 Ang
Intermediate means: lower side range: 20.3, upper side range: 20.9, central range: 19.7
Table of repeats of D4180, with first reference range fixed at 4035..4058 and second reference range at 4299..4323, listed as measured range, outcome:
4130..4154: 0.05 mag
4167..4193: 0.03 mag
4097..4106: 0.09 mag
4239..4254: -0.11 mag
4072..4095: -0.07 mag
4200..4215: -0.05 mag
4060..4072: 0.07 mag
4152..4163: 0.08 mag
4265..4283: -0.05 mag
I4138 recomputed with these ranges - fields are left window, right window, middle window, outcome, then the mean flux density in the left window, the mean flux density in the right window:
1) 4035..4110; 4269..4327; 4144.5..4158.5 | 0.85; 20.2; 20.2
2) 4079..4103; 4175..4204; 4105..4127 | 0.48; 21.2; 20.2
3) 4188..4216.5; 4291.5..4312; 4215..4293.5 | -4.99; 21.1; 18.4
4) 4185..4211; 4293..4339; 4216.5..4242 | 0.66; 21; 21.7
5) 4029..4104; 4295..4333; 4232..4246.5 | -0.64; 20.1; 21.1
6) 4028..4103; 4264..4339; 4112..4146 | 1.02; 20.2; 21.4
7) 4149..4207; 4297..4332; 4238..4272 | -1.53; 20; 21.1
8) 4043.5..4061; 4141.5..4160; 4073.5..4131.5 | -4.17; 19.5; 18.9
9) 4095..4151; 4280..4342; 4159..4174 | -0.04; 19.7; 21.6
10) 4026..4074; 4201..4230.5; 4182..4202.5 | -0.68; 19.9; 20.5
